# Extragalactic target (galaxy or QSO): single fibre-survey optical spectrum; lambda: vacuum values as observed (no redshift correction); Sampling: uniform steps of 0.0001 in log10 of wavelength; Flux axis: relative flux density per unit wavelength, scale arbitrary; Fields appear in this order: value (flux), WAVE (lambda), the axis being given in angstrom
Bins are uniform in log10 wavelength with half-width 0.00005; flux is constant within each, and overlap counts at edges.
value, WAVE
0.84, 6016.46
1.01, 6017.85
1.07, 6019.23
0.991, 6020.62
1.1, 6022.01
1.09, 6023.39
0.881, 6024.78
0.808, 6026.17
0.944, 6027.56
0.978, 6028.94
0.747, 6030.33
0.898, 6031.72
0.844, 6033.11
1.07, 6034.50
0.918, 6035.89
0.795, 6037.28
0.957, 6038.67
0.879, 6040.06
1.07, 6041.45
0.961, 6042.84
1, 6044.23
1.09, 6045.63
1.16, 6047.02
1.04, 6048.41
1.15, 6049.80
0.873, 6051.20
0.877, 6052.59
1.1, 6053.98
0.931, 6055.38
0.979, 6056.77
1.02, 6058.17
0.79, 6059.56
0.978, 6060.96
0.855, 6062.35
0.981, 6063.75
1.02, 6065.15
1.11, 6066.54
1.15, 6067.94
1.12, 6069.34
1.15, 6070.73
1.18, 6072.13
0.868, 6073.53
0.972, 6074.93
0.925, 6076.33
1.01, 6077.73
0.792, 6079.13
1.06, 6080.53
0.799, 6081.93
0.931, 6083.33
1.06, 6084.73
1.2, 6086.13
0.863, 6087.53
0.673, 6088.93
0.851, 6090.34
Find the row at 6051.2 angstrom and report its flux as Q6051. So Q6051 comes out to 0.873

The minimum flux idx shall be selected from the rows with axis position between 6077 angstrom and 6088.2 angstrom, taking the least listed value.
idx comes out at 0.792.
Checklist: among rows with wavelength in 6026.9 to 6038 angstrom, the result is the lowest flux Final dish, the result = 0.747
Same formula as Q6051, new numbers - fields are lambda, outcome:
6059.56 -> 0.79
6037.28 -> 0.795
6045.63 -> 1.09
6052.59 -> 0.877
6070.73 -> 1.15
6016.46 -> 0.84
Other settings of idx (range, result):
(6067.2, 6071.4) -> 1.12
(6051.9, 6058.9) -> 0.877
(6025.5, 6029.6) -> 0.808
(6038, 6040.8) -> 0.879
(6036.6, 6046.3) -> 0.795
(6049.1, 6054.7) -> 0.873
